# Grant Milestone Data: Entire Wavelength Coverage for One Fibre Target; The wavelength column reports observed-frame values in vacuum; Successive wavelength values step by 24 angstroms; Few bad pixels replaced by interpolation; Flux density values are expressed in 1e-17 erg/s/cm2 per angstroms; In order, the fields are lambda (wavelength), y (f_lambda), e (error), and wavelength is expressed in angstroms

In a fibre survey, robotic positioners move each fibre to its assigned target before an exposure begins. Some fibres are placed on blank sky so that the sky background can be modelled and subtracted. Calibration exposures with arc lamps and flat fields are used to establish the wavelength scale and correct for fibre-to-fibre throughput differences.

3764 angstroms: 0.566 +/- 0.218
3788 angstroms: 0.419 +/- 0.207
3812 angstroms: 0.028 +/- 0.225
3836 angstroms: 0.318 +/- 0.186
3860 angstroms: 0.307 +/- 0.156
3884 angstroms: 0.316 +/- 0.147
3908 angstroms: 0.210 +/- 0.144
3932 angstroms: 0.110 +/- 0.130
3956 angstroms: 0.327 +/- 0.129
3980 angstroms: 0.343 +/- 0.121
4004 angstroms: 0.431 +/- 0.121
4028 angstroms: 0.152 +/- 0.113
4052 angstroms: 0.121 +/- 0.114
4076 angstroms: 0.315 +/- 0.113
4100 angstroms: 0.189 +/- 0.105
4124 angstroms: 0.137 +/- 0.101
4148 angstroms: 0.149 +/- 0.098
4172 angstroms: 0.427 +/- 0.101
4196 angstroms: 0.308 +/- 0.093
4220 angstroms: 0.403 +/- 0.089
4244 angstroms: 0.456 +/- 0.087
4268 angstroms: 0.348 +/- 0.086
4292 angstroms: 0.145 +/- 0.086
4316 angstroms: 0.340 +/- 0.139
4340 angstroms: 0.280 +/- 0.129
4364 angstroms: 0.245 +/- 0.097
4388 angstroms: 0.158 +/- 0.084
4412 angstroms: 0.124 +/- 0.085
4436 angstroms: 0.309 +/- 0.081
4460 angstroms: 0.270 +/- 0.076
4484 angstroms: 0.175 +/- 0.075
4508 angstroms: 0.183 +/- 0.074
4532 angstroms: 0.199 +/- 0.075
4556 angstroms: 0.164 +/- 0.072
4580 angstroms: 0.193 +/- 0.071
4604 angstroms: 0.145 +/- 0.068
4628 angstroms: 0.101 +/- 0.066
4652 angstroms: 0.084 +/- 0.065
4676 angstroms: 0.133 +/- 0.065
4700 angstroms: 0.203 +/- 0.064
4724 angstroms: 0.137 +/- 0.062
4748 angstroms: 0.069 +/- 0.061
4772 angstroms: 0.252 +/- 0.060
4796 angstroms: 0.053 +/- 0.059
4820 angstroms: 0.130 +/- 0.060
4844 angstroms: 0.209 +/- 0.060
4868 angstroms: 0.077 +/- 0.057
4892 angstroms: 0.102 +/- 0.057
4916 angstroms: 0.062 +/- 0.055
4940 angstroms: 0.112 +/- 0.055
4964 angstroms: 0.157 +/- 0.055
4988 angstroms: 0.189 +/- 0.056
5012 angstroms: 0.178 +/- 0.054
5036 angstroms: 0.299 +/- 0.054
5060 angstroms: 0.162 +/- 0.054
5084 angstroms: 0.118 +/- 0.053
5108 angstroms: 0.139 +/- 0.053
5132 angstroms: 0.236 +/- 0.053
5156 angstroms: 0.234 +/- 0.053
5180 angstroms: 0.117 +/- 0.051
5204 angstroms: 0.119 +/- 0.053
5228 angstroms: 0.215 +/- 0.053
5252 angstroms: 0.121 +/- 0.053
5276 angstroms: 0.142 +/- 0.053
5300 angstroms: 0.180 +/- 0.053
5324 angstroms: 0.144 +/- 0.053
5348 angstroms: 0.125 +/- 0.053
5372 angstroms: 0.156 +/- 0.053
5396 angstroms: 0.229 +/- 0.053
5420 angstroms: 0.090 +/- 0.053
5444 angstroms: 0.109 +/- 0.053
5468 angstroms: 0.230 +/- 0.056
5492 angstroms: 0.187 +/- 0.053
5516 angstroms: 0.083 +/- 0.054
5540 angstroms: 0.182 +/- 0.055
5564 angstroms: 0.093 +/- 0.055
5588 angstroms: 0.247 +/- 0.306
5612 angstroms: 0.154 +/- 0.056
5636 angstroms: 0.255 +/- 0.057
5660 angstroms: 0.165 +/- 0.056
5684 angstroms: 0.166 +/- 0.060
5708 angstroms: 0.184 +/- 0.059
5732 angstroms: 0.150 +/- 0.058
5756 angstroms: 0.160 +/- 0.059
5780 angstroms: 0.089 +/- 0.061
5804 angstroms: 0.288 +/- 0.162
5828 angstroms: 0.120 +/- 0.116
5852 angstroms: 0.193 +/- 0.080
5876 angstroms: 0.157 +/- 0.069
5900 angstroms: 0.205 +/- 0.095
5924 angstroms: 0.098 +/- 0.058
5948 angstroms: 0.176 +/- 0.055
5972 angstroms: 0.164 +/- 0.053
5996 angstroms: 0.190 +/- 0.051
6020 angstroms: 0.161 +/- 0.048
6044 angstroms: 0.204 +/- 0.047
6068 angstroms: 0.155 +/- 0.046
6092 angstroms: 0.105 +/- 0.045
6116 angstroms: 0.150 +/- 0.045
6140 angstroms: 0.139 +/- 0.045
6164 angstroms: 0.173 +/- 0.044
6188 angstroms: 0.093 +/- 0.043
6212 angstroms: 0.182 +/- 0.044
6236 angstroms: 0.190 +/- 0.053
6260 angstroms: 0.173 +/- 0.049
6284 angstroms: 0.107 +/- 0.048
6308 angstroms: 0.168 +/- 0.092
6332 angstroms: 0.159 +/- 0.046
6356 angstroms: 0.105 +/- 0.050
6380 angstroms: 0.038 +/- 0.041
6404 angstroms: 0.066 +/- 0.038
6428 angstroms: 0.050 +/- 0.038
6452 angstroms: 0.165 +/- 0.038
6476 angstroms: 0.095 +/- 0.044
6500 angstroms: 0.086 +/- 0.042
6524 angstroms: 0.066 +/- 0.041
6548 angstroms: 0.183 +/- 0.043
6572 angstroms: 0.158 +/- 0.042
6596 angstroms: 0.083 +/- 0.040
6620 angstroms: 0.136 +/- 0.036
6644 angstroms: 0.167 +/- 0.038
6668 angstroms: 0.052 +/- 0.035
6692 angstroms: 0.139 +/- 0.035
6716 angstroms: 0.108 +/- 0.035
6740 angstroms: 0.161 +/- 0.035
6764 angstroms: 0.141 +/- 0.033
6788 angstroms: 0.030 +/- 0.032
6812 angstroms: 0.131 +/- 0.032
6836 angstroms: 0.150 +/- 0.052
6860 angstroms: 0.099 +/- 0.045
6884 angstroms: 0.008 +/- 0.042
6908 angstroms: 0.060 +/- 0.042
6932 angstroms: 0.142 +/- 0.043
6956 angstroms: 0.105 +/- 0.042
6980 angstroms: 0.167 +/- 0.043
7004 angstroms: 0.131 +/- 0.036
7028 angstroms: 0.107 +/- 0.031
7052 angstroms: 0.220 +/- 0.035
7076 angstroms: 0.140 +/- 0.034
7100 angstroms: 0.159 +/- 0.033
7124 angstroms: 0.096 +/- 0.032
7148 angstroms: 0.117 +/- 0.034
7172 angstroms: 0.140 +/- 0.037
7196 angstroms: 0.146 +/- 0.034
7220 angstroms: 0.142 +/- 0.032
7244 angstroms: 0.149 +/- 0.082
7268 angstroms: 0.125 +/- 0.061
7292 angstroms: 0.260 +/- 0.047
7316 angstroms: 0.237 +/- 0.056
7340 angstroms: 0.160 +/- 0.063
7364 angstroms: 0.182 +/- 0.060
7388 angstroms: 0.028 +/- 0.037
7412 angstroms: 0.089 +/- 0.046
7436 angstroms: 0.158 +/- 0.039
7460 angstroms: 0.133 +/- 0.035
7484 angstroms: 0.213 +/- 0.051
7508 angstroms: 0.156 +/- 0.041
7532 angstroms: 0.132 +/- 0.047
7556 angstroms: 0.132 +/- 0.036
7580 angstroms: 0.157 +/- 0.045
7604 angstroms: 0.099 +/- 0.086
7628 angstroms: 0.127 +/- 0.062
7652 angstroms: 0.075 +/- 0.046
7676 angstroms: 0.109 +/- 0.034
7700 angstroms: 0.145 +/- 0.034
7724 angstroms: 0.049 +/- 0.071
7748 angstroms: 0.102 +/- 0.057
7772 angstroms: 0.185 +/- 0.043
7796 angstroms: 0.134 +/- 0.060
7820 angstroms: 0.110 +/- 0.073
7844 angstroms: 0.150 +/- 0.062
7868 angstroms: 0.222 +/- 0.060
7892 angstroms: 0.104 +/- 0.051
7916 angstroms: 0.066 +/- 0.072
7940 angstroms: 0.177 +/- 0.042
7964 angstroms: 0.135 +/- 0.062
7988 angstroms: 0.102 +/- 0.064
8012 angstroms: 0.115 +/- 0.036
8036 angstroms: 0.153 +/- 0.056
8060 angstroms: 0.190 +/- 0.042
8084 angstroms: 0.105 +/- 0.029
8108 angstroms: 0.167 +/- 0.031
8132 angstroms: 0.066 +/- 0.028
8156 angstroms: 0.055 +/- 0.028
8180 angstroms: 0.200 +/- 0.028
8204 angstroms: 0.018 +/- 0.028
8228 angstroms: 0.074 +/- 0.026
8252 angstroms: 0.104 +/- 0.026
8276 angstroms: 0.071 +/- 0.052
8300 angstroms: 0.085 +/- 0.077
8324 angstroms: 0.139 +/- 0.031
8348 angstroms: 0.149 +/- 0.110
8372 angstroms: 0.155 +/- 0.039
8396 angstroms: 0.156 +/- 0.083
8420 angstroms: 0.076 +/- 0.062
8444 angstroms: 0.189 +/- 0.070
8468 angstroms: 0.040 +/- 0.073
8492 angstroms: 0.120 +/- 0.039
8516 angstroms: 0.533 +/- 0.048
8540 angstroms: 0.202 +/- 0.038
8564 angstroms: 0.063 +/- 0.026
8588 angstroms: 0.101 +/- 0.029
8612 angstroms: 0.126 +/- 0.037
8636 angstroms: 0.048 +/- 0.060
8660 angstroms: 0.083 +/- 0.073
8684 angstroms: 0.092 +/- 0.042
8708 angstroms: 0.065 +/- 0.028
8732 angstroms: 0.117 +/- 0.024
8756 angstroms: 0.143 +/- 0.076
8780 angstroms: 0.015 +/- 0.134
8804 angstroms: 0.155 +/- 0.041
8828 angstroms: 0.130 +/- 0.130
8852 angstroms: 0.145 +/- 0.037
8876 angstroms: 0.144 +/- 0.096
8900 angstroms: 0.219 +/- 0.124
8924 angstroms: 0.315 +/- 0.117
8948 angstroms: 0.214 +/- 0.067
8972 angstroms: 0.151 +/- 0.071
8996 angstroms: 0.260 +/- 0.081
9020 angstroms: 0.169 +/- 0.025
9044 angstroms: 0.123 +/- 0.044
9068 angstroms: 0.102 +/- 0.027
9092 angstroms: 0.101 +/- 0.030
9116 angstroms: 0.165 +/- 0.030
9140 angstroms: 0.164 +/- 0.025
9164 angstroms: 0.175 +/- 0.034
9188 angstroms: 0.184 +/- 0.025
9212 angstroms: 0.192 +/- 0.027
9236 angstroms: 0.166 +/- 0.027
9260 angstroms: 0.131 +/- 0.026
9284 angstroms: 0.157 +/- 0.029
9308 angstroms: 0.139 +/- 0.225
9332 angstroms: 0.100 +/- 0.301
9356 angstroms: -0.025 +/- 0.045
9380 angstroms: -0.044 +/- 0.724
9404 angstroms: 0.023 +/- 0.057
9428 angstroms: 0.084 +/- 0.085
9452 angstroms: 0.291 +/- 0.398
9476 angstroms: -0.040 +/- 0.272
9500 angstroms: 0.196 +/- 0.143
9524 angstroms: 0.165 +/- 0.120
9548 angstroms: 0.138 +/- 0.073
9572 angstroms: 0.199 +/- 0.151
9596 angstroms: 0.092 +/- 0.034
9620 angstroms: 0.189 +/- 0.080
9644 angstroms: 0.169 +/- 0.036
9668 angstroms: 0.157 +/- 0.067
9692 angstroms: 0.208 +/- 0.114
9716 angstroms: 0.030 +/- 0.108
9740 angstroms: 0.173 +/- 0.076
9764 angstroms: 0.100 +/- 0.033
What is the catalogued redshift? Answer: 1.286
